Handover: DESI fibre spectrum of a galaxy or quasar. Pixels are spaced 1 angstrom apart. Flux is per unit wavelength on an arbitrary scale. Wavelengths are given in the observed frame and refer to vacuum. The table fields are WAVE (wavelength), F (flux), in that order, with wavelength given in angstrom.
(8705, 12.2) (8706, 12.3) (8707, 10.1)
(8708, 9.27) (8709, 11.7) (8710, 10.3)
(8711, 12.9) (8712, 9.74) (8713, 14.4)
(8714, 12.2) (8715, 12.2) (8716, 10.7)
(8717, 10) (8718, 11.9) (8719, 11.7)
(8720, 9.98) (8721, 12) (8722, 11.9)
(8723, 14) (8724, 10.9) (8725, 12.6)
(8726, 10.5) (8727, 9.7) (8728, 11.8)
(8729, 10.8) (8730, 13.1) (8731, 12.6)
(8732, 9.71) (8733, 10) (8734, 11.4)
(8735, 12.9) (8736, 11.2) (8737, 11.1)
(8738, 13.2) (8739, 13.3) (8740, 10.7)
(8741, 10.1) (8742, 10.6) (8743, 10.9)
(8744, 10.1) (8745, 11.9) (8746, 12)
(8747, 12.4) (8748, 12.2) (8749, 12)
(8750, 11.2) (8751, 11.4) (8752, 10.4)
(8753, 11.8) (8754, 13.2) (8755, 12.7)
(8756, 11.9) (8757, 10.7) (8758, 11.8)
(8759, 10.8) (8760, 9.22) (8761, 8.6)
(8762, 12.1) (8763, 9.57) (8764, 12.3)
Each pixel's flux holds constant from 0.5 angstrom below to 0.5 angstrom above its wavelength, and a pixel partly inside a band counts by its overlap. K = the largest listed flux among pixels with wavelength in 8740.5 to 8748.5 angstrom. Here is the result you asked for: 12.4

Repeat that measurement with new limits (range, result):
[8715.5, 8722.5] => 12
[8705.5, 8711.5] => 12.9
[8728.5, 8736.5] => 13.1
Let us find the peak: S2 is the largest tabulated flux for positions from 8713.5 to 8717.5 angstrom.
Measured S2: 12.2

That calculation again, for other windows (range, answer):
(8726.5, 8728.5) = 11.8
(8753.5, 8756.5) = 13.2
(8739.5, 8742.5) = 10.7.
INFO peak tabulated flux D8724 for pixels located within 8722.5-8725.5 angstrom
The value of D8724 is 14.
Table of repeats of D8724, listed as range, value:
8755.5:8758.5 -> 11.9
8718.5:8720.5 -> 11.7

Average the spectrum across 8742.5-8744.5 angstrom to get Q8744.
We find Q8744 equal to 10.5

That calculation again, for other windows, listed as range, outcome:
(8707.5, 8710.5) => 10.4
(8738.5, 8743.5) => 11.1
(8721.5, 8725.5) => 12.3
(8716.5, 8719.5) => 11.2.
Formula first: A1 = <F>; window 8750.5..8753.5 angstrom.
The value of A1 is 11.2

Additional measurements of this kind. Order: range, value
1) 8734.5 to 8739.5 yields 12.3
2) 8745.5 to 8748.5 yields 12.2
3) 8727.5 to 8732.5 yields 11.6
